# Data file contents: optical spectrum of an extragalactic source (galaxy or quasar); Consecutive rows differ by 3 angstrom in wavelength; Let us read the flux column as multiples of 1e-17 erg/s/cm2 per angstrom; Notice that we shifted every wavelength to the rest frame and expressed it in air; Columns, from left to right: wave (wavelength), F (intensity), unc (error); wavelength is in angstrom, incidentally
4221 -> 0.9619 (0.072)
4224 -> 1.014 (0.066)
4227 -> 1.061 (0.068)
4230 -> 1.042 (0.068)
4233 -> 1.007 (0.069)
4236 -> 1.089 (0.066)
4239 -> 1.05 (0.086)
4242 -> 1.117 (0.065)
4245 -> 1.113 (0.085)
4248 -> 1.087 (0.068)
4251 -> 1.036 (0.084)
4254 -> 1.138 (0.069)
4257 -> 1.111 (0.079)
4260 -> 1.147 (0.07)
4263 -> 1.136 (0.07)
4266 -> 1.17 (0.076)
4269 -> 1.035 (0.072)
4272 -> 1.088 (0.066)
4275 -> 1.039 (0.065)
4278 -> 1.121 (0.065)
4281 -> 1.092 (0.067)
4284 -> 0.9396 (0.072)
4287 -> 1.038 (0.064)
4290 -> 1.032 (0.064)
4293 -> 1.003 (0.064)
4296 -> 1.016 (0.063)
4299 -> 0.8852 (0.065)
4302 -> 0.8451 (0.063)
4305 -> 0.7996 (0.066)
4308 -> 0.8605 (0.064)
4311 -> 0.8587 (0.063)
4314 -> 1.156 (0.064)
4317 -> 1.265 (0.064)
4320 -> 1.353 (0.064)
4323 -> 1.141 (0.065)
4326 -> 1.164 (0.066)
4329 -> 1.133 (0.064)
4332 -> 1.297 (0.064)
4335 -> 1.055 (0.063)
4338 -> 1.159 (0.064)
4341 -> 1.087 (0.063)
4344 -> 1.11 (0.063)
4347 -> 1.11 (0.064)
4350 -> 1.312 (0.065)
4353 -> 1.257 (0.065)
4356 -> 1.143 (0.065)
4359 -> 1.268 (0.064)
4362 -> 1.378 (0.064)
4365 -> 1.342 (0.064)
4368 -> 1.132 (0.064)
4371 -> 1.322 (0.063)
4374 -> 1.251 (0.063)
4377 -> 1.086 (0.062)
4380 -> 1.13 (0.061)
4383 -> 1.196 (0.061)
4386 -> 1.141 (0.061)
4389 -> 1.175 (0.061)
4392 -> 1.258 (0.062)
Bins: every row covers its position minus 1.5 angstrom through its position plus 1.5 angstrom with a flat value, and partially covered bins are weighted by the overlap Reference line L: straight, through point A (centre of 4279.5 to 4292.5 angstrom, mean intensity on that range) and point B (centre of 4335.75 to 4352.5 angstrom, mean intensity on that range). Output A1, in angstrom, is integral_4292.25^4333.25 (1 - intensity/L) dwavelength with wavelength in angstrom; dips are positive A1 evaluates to 1.2 angstrom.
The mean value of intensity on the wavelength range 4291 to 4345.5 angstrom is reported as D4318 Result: 1.07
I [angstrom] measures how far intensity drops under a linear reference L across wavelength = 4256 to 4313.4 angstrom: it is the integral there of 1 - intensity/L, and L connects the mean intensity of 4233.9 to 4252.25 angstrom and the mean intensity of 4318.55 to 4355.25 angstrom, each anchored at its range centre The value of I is 5.6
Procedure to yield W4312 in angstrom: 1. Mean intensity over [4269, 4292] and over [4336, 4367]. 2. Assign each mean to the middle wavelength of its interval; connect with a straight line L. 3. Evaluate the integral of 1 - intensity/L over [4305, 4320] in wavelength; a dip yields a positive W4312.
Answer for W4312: 1.1 angstrom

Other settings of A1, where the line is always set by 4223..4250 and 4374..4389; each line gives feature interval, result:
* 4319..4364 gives -2.7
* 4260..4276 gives -0.2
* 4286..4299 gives 1.1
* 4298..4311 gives 3.0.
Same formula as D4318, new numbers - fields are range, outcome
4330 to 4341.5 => 1.15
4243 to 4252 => 1.08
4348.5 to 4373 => 1.27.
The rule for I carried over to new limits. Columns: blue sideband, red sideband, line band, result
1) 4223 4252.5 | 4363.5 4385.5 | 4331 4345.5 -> 0.39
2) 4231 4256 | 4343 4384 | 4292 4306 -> 2.85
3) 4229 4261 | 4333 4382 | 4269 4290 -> 1.30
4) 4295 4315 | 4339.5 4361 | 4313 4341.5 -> -3.90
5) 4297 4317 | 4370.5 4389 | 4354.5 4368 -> -1.81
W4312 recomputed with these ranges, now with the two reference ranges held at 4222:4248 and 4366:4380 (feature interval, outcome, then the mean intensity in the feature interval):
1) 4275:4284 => 0.30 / 1.07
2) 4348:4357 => -0.46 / 1.24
